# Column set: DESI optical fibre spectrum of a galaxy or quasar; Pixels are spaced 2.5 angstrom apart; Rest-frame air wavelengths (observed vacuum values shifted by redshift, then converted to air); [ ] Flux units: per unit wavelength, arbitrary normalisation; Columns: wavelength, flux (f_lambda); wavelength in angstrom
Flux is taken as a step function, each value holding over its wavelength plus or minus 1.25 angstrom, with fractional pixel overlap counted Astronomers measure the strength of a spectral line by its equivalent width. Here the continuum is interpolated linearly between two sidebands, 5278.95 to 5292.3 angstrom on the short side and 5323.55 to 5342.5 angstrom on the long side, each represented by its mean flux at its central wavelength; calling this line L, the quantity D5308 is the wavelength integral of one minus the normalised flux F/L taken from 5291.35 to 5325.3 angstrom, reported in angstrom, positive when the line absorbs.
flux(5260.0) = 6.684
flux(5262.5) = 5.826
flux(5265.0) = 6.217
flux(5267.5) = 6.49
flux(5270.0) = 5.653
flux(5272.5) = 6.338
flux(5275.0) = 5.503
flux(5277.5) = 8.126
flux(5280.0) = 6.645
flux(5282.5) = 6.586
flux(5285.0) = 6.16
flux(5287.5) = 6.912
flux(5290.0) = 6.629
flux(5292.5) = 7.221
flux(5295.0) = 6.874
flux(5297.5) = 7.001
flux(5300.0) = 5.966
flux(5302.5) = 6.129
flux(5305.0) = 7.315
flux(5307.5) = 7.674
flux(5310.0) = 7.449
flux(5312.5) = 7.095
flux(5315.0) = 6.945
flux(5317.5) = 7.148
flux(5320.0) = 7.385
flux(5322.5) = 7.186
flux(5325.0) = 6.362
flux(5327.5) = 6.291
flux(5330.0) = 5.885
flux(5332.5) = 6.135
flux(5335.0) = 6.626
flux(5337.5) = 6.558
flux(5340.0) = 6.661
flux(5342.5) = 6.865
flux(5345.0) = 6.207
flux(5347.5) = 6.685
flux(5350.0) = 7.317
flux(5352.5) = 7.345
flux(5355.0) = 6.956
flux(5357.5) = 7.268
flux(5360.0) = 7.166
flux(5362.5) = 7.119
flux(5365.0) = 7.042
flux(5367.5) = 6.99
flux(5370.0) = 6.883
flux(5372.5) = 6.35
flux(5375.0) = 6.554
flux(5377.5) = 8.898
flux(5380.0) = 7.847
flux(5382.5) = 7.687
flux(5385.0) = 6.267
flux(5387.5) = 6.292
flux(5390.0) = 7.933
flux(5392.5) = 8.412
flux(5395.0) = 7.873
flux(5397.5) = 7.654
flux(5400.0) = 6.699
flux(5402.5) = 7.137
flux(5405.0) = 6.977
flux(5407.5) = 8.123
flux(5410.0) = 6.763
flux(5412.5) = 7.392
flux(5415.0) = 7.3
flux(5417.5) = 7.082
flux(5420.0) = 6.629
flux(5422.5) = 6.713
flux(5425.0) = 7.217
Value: -2.5 angstrom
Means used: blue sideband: 6.64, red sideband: 6.4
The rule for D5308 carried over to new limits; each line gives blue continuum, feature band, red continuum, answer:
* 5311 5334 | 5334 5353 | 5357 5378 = 0.3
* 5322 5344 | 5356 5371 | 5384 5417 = -0.5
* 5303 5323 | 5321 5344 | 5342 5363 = 1.9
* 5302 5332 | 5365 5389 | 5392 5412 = 0.6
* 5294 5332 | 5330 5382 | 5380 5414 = 1.0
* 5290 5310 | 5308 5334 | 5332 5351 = -0.1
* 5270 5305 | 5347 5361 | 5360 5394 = -0.1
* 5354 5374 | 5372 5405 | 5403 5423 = -1.5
